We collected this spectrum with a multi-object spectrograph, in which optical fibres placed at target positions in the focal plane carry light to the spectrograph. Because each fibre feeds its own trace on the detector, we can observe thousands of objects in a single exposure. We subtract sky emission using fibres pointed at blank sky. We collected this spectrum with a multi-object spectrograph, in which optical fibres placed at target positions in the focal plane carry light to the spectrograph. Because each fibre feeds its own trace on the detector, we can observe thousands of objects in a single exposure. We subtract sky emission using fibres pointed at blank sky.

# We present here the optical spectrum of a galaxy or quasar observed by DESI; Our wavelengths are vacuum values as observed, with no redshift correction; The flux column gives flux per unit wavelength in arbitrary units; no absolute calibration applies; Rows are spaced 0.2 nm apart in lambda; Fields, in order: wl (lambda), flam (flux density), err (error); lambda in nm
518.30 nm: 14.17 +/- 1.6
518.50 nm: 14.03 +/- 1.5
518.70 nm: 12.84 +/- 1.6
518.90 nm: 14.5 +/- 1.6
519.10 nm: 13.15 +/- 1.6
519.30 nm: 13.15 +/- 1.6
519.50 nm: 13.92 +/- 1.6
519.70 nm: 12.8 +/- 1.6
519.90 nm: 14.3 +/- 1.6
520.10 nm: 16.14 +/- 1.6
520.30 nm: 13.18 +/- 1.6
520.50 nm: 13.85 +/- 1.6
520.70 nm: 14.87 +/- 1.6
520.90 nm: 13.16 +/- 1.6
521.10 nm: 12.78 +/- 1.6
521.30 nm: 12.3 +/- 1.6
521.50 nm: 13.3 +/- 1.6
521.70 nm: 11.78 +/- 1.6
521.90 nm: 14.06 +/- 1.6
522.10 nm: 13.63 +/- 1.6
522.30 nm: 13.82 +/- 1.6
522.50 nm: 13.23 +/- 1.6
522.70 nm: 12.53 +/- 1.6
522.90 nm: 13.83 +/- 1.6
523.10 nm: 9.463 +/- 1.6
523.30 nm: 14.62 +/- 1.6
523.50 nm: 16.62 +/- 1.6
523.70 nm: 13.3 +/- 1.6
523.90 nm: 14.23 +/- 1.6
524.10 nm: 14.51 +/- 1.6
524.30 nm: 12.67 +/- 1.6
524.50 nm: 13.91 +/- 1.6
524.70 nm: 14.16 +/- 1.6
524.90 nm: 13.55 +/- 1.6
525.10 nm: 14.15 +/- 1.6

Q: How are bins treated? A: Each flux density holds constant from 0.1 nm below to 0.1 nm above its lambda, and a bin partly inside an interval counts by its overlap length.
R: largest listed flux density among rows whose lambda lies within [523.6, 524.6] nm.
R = 14.51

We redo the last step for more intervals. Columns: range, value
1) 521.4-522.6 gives 14.06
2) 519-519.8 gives 13.92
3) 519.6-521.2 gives 16.14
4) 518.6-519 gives 14.5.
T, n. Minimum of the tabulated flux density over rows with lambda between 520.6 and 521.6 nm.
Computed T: 12.3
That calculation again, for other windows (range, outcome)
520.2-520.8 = 13.18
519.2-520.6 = 12.8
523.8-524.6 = 12.67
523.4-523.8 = 13.3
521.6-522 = 11.78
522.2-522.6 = 13.23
